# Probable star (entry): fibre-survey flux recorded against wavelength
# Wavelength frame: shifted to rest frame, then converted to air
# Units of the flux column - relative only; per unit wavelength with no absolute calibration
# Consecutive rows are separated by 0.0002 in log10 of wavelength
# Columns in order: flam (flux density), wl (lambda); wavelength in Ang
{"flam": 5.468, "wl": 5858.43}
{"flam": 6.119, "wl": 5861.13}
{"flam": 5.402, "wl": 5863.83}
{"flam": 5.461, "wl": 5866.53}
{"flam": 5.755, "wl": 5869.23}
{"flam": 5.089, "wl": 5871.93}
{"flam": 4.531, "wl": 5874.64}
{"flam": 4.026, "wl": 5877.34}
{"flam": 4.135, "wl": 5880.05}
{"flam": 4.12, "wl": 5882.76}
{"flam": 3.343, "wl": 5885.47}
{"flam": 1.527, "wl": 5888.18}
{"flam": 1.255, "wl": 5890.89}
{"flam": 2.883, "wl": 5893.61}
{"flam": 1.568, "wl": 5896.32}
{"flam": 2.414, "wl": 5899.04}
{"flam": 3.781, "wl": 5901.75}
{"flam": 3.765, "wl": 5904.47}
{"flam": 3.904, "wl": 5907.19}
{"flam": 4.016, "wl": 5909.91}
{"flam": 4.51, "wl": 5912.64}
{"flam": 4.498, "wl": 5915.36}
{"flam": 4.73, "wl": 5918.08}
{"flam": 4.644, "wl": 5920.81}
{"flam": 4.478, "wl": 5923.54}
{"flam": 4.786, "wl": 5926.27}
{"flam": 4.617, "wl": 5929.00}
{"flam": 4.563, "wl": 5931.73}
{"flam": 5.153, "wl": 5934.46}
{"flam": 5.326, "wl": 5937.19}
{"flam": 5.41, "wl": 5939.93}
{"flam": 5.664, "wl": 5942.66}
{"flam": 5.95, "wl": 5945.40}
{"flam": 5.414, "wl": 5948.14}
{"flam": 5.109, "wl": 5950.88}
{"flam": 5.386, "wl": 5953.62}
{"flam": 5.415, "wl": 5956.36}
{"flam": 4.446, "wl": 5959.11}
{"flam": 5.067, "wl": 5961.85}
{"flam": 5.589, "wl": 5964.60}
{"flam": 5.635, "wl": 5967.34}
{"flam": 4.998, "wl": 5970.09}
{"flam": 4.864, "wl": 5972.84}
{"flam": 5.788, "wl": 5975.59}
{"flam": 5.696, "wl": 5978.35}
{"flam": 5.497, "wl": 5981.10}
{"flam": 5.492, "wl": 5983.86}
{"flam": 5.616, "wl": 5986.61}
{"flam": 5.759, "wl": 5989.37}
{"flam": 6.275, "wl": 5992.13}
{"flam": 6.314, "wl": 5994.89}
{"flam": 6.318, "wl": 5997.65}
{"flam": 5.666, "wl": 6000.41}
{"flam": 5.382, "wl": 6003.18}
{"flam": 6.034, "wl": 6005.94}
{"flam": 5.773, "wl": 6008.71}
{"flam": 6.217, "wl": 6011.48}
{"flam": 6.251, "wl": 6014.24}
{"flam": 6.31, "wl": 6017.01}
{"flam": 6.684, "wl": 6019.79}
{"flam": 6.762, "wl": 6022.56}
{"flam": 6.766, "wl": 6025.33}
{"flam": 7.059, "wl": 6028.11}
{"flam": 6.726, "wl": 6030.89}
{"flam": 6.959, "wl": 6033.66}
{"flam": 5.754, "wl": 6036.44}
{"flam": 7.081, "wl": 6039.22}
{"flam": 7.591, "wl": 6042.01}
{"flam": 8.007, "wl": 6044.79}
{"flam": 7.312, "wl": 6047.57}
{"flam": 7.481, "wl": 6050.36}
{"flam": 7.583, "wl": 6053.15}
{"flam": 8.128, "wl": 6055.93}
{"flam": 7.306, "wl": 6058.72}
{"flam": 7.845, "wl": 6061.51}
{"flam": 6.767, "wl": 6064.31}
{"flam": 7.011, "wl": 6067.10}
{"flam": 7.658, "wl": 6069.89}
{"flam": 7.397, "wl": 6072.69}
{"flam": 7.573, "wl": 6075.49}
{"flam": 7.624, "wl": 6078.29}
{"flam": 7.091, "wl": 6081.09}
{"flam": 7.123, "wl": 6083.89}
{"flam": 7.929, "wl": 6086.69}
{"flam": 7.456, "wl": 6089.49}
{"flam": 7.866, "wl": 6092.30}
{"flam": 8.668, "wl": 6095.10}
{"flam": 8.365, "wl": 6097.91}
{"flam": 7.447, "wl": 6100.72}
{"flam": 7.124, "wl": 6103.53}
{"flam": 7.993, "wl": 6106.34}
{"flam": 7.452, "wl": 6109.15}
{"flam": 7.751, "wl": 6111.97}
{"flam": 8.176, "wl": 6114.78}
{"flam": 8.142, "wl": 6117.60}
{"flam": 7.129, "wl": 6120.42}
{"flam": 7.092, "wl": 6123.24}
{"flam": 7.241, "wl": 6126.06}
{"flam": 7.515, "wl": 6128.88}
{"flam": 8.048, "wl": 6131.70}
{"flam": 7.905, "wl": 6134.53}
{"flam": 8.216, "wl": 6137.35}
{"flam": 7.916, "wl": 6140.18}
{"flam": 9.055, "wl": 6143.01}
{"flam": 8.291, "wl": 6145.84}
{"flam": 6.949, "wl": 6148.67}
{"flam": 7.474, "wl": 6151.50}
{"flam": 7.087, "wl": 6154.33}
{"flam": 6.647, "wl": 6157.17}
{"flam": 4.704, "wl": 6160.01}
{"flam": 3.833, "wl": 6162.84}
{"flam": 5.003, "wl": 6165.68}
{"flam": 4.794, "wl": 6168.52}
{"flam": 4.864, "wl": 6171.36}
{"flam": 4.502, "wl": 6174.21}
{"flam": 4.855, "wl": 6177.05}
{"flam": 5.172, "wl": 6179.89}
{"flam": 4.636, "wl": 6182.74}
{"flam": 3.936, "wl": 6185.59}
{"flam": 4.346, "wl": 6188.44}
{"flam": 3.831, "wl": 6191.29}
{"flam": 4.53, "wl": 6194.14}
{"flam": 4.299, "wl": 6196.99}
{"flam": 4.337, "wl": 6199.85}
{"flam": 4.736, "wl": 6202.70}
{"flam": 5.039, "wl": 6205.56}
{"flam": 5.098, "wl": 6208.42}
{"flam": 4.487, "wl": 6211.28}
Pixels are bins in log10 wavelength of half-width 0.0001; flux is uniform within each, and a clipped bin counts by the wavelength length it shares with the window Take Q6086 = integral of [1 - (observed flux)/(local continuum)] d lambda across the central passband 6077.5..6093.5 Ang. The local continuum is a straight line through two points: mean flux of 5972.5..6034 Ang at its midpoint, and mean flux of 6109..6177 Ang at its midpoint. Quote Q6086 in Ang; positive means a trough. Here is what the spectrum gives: -2.4 Ang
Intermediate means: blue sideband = 6.1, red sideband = 6.85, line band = 7.51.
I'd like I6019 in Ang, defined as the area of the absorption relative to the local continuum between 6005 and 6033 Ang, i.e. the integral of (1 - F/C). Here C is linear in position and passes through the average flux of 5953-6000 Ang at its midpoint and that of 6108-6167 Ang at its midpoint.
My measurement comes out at -2.28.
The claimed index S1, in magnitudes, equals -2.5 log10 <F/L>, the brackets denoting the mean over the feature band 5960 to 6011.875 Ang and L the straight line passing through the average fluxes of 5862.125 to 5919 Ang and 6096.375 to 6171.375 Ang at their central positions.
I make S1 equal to -0.10 mag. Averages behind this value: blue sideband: 3.85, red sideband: 7.16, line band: 5.66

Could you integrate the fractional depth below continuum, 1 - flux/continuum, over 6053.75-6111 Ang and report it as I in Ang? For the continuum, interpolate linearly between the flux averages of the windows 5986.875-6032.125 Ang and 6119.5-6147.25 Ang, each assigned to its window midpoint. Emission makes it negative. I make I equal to -3.20 Ang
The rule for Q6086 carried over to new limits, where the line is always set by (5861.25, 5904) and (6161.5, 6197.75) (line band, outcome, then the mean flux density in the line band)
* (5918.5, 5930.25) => -2.4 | 4.64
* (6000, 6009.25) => -3.7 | 5.71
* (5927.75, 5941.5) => -4.0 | 5.03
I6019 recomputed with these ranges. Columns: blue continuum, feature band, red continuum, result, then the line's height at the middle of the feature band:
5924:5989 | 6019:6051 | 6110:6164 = -4.3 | 6.18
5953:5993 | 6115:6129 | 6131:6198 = -4.2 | 5.76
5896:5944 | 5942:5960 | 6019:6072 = -1.0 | 5.08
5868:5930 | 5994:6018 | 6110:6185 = -4.7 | 5.04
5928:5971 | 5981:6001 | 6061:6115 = 0.2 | 5.95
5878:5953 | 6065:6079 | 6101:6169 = -2.4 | 6.31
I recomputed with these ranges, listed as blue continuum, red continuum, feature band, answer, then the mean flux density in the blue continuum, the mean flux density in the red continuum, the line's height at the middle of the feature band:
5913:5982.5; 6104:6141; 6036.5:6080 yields -4.29 Ang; 5.14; 7.72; 6.77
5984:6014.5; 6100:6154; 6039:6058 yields -2.85 Ang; 5.94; 7.72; 6.63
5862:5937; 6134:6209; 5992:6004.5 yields -3.62 Ang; 4.07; 5.61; 4.63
